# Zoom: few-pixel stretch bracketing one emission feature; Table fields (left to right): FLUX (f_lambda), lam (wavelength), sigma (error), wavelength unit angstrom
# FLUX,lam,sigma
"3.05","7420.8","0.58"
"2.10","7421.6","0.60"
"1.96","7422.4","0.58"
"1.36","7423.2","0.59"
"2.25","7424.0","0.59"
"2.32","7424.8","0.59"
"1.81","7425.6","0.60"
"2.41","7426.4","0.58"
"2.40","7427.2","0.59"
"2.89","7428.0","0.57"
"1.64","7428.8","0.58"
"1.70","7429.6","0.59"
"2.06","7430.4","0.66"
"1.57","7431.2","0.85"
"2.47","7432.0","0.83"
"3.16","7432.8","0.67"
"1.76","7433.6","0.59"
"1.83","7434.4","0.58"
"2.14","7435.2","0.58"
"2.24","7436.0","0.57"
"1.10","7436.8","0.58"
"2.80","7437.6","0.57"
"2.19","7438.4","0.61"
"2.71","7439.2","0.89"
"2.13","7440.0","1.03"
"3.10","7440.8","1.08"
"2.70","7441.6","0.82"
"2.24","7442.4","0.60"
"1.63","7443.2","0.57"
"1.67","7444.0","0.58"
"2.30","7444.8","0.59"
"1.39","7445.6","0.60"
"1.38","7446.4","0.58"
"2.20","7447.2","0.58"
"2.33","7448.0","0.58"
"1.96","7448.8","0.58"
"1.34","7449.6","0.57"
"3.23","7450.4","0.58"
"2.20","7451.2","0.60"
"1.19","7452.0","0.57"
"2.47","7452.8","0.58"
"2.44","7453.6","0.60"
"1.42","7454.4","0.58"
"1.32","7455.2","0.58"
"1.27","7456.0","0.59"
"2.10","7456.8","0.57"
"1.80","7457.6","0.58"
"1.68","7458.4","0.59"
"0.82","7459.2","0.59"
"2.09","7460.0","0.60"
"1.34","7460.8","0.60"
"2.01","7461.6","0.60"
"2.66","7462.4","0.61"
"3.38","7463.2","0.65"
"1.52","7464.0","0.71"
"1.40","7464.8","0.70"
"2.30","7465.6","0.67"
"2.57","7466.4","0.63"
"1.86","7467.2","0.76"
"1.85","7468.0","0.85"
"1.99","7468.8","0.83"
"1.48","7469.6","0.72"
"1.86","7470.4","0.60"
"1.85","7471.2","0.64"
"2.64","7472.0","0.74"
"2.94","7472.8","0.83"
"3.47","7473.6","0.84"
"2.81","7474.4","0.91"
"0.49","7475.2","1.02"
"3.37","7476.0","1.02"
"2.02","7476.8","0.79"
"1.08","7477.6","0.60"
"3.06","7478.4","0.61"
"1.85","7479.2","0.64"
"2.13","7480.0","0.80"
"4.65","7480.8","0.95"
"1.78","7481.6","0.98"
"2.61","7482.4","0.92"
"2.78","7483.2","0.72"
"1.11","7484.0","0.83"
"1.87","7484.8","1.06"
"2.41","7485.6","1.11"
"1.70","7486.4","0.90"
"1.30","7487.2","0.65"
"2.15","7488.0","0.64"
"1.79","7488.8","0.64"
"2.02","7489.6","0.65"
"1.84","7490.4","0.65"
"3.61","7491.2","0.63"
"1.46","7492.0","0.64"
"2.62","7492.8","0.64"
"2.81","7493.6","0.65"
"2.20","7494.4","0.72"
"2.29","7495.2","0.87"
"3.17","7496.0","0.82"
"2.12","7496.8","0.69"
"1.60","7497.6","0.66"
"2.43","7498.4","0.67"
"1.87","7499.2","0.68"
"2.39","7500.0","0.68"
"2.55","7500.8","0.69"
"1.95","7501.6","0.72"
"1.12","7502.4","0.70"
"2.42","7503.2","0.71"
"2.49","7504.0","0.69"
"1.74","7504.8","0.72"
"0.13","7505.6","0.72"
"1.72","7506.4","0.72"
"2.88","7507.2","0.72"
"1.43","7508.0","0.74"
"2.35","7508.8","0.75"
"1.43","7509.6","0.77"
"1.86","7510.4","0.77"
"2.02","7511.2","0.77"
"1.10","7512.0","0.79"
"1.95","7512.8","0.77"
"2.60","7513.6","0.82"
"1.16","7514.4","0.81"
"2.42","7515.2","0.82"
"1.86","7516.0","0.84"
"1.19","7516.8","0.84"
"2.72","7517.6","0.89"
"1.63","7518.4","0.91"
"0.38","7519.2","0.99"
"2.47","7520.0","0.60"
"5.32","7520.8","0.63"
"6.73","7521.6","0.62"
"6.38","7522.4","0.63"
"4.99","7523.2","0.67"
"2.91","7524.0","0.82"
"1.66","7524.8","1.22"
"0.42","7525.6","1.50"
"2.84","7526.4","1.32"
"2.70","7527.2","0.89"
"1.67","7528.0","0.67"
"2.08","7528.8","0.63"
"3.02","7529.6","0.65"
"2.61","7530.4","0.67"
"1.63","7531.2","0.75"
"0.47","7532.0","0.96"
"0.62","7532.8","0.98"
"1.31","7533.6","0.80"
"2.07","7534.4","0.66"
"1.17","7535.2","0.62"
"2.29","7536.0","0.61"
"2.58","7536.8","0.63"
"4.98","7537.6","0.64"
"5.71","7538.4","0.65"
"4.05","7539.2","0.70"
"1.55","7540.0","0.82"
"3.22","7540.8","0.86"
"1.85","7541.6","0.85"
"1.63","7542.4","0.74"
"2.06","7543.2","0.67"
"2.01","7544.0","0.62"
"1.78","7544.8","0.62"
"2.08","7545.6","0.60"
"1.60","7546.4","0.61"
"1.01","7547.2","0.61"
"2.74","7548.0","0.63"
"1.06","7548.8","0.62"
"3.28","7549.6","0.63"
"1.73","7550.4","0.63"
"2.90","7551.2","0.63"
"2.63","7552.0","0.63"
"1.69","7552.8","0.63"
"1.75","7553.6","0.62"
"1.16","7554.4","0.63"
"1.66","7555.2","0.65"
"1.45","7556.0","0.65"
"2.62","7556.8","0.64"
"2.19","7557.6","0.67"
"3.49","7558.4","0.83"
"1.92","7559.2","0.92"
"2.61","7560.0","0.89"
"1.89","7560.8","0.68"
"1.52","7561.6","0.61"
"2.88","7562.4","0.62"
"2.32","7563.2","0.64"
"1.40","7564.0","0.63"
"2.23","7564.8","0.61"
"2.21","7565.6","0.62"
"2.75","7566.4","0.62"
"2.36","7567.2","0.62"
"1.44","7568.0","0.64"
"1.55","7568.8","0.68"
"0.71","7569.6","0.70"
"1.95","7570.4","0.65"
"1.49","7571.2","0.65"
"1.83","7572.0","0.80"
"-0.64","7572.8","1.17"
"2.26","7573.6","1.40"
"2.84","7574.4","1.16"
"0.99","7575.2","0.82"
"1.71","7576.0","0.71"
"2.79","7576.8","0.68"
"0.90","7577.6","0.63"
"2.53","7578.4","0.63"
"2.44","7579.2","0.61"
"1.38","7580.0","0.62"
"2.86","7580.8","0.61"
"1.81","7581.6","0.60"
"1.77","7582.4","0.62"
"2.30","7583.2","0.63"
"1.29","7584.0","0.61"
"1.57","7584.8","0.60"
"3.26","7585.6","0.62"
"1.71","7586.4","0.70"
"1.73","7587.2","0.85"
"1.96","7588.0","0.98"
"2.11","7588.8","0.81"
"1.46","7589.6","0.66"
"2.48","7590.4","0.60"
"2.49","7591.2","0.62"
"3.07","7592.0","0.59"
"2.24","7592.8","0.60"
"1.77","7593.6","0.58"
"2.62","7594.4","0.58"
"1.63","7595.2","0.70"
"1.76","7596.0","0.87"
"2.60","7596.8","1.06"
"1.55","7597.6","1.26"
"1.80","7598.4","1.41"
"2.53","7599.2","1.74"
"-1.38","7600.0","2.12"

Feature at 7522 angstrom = [S II] 6716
